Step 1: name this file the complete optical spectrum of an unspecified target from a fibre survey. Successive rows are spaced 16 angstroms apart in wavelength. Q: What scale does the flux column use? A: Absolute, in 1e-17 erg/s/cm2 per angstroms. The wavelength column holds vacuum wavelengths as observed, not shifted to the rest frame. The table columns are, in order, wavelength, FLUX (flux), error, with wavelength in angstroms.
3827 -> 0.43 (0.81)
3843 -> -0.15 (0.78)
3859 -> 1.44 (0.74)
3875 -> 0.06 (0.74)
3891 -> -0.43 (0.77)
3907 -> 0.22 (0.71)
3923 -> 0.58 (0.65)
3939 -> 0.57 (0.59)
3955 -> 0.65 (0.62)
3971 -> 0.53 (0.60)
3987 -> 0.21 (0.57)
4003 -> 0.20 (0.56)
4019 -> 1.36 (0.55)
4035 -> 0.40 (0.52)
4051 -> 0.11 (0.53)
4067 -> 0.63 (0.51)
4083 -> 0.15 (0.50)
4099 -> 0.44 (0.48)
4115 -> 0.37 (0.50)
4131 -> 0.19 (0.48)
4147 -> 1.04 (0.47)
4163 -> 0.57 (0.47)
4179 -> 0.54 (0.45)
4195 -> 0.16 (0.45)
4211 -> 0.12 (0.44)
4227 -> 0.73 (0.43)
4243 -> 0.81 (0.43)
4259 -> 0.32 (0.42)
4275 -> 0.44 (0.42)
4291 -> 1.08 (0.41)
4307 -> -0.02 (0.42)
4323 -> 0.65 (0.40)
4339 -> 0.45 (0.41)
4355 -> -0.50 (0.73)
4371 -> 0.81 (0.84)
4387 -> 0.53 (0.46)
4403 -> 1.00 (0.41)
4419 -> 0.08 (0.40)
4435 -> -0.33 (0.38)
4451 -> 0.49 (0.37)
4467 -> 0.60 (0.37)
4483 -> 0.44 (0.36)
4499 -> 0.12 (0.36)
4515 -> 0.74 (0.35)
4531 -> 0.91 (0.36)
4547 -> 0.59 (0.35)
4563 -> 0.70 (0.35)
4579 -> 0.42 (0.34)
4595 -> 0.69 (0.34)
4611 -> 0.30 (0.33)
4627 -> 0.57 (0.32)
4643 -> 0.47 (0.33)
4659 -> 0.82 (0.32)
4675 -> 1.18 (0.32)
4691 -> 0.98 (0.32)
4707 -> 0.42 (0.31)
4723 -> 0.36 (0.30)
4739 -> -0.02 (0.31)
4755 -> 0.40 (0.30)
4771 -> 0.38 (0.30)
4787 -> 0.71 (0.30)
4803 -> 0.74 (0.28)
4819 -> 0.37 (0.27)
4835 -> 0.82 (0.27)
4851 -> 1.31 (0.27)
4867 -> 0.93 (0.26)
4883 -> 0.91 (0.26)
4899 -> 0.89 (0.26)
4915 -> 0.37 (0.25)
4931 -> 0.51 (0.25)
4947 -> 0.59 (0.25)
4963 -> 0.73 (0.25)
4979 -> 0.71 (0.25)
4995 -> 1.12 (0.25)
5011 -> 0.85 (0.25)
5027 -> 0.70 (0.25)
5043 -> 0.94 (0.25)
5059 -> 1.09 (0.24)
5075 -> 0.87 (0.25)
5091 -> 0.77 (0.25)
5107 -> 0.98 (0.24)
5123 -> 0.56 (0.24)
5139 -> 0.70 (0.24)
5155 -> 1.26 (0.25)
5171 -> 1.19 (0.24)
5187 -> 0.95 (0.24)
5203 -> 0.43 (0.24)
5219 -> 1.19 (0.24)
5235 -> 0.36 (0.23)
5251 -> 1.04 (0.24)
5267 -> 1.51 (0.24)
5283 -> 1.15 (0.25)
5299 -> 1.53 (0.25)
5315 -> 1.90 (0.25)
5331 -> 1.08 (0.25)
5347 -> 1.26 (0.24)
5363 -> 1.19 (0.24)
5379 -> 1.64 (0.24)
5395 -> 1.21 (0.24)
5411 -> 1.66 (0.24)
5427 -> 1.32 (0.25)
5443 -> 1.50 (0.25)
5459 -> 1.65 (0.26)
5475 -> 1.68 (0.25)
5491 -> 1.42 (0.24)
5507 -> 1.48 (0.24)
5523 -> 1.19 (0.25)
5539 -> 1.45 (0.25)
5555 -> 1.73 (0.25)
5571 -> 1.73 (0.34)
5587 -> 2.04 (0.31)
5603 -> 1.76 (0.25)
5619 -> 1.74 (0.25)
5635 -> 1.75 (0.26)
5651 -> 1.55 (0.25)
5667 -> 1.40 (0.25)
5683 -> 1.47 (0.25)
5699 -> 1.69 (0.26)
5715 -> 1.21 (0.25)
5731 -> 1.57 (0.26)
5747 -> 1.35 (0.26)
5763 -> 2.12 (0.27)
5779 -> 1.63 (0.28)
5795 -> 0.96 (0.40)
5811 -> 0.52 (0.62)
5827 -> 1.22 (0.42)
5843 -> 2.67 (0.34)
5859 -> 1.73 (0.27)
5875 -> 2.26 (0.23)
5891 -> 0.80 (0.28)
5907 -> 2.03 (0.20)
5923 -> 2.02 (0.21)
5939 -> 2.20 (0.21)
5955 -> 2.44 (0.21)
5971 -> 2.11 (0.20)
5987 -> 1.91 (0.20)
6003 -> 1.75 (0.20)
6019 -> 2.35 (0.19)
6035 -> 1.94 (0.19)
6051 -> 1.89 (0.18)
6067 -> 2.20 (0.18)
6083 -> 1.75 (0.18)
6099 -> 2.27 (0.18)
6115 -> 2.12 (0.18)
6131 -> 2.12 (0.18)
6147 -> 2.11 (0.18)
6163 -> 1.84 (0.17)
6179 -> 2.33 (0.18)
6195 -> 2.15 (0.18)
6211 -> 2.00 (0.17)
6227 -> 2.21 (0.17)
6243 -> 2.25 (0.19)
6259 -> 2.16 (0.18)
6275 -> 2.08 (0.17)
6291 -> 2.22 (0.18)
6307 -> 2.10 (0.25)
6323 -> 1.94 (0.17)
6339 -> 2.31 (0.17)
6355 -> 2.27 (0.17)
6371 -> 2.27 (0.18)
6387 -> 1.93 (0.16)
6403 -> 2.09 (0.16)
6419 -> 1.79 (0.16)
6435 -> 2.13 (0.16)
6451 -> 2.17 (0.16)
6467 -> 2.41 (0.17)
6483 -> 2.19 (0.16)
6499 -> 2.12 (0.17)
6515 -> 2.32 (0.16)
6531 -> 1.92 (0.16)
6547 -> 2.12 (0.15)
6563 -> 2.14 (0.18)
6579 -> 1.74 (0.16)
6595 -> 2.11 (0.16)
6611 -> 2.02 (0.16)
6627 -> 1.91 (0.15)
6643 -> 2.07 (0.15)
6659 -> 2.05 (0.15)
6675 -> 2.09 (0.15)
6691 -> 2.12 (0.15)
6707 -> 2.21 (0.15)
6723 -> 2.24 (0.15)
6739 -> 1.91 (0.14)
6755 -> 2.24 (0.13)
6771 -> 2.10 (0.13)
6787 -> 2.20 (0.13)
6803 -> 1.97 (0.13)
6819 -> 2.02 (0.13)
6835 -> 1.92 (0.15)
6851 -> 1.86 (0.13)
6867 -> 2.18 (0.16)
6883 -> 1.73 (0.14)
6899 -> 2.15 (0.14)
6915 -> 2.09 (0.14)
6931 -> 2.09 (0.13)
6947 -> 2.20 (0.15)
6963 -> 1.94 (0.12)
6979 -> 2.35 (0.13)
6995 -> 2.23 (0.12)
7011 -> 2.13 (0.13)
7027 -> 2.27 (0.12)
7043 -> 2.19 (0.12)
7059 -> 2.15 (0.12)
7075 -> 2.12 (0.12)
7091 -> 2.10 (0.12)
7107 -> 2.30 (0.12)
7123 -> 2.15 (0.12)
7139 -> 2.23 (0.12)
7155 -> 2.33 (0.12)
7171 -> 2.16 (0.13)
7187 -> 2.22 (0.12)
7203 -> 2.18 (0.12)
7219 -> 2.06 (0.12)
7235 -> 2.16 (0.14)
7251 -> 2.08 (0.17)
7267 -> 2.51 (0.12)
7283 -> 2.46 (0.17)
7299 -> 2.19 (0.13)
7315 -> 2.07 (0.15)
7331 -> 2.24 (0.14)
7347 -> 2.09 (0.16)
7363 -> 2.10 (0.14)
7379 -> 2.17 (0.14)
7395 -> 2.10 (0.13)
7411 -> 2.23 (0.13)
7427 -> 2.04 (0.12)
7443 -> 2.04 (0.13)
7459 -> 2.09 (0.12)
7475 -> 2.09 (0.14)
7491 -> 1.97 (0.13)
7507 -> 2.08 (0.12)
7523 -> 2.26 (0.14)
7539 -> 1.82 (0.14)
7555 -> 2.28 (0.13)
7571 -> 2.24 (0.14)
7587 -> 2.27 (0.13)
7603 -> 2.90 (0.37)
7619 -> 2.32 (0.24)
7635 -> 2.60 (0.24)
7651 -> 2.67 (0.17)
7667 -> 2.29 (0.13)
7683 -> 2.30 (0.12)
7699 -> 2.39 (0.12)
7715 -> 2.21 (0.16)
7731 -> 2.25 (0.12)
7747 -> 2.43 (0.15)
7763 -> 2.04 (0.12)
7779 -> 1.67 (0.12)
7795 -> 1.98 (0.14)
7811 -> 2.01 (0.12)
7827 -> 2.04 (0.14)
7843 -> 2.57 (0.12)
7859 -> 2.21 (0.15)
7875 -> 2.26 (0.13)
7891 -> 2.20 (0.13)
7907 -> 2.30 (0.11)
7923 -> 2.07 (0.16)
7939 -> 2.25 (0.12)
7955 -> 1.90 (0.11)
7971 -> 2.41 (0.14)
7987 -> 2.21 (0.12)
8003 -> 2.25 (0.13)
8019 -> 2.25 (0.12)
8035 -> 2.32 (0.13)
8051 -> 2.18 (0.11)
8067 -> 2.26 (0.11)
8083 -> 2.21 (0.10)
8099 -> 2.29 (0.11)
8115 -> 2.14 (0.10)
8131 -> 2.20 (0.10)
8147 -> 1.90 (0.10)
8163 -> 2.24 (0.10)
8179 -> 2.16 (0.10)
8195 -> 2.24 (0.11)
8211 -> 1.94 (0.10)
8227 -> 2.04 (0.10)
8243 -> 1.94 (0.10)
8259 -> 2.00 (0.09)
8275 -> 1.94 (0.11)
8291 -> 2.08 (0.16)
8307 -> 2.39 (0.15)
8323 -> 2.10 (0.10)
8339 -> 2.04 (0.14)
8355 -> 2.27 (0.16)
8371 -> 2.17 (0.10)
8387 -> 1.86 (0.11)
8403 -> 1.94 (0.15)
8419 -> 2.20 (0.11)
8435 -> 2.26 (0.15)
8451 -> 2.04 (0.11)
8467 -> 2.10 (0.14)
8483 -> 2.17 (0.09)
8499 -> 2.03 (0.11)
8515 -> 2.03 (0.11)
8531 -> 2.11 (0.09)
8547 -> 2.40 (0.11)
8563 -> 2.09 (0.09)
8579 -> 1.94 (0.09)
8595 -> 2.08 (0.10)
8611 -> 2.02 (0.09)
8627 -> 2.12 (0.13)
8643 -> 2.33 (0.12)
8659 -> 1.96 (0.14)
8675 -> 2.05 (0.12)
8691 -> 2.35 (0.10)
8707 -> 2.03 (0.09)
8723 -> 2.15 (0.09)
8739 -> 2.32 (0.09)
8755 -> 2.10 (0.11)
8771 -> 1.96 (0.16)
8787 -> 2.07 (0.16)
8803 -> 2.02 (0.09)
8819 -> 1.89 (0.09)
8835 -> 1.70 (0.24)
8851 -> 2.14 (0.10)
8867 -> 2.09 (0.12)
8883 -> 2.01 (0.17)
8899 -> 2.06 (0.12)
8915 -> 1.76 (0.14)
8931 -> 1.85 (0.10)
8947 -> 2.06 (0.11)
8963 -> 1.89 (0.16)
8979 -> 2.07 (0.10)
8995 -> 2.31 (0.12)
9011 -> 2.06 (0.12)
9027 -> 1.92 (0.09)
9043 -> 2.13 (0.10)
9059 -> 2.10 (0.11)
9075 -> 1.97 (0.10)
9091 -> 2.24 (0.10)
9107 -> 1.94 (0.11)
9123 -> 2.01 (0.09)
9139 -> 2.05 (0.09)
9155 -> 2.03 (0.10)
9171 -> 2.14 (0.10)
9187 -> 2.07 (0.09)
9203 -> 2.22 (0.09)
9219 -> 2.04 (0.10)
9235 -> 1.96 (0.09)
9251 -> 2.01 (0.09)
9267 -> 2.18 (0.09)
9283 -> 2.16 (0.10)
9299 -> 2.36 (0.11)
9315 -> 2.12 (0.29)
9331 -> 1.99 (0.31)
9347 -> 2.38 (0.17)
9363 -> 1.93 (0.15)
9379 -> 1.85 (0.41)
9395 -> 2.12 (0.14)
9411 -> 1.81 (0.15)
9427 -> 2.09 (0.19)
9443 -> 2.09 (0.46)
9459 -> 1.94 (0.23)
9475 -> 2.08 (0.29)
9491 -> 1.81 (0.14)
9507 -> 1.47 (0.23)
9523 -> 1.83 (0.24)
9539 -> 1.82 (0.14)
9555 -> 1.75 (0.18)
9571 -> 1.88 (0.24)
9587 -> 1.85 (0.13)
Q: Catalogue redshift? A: 0.32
